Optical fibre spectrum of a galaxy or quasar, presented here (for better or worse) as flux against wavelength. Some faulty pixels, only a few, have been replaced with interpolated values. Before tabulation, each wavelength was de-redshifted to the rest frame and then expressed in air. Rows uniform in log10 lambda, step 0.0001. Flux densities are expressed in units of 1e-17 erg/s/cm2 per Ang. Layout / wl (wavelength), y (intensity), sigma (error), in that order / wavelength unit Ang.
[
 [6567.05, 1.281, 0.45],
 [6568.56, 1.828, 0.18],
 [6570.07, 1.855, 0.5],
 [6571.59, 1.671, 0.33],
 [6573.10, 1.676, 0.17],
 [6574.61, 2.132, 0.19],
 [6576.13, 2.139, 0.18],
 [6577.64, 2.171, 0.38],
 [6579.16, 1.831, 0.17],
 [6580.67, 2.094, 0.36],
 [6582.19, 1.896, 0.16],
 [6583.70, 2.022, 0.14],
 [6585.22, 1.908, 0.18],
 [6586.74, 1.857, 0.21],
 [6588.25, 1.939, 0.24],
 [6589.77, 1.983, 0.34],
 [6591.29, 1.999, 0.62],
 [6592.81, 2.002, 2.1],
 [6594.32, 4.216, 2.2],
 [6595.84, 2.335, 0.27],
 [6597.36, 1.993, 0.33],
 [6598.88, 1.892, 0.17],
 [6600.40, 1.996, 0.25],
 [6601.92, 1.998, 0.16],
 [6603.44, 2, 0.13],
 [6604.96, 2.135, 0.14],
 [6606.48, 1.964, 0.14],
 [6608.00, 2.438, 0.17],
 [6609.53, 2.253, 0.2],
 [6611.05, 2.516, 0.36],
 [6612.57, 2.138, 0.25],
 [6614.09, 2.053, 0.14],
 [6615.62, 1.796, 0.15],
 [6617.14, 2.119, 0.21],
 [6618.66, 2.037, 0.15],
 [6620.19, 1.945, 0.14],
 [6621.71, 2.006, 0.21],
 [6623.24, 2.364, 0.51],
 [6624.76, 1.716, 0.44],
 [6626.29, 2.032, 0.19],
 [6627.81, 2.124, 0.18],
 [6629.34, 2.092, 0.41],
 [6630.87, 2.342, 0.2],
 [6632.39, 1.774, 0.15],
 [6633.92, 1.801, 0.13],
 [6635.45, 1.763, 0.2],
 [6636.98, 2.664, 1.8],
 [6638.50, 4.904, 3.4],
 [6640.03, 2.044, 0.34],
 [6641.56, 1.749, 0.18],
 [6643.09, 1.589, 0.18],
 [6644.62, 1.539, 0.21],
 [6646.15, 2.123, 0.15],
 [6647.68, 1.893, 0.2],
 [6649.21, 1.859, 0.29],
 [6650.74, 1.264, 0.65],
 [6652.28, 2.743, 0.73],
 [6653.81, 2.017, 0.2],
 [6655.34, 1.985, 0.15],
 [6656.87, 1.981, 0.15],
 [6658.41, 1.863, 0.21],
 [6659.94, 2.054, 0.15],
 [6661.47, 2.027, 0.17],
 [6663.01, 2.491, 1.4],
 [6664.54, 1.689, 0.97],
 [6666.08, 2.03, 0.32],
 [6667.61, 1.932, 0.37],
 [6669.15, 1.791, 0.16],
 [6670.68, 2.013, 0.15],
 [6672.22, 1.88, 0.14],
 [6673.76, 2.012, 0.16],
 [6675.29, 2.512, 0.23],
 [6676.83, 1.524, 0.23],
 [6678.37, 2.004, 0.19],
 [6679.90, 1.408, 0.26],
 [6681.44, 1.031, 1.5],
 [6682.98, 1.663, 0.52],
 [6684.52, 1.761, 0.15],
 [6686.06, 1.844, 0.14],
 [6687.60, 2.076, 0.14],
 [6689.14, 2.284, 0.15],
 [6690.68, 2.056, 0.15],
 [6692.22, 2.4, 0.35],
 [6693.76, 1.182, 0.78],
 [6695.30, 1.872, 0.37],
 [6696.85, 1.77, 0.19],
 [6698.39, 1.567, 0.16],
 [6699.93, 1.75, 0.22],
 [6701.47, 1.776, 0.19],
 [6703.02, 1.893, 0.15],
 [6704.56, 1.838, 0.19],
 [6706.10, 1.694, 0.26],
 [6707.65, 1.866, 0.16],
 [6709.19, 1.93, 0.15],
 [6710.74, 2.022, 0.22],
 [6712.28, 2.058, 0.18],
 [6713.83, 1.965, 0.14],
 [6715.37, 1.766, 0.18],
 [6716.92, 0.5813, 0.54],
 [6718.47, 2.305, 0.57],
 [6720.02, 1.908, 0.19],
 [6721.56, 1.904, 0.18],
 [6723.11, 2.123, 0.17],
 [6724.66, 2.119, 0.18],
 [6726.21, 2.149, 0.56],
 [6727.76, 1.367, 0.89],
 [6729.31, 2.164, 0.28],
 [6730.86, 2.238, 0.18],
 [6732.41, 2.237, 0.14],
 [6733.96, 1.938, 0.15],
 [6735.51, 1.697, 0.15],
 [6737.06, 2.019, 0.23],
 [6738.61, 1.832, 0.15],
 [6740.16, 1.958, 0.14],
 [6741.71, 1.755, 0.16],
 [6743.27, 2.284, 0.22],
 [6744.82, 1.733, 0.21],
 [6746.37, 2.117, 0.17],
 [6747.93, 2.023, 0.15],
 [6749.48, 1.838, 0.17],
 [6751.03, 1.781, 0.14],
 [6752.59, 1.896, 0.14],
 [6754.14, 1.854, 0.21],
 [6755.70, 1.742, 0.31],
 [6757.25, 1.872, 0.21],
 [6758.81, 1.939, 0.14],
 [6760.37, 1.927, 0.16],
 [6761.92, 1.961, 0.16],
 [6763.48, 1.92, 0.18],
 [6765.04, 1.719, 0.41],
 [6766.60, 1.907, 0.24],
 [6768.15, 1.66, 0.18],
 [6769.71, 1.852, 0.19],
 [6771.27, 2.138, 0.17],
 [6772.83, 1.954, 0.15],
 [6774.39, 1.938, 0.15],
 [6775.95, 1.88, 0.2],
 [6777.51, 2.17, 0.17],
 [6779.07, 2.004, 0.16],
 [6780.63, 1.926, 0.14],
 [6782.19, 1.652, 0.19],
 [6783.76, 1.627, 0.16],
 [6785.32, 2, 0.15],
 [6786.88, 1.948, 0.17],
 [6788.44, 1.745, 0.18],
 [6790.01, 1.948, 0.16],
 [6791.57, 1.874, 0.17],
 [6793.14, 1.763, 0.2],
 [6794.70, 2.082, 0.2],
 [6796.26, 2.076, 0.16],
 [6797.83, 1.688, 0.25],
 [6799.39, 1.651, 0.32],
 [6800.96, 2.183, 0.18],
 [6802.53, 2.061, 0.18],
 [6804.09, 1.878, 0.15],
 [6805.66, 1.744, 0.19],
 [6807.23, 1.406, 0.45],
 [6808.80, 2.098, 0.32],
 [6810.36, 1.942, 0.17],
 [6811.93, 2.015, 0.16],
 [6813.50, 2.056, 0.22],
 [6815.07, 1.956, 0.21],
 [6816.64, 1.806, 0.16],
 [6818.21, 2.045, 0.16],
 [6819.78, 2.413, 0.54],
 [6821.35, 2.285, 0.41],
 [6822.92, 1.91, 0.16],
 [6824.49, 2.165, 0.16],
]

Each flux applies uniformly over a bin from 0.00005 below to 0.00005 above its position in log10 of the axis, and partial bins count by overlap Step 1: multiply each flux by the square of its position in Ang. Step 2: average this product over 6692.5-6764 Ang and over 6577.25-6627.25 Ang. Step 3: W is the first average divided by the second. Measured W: 0.92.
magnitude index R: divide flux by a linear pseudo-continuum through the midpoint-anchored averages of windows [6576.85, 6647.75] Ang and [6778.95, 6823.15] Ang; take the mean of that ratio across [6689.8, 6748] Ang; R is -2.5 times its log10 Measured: 0.07 mag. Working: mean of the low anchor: 2.13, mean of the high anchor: 1.92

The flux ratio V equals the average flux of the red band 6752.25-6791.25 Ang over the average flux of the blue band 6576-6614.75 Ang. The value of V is 0.88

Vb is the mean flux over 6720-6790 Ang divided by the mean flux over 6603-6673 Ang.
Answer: 0.92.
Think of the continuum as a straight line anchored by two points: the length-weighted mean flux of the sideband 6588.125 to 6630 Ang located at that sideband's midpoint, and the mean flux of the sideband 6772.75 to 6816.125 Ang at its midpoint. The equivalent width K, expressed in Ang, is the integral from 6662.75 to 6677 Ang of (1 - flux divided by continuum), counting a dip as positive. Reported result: 0.54 Ang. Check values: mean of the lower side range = 2.15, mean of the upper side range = 1.9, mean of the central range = 1.99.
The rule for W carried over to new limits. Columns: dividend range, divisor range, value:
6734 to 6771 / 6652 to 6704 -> 1.02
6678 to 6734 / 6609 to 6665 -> 0.90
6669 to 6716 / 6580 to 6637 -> 0.90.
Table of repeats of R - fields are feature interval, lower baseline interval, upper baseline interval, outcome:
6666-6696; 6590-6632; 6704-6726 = 0.06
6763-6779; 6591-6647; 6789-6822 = 0.04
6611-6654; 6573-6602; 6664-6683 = -0.08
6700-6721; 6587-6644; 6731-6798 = 0.11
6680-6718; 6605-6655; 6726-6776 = 0.13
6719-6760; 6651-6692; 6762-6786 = -0.02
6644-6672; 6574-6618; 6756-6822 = 0.06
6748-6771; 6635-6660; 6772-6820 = 0.06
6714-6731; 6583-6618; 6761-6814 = 0.07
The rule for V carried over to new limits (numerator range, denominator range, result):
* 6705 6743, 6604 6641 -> 0.86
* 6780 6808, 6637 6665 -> 0.87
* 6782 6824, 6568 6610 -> 0.93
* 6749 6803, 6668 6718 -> 1.04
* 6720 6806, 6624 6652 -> 0.92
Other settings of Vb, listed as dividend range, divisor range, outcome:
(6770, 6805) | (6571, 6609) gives 0.91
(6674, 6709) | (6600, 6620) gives 0.86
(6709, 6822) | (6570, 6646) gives 0.91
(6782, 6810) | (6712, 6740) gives 0.98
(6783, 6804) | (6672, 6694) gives 1.02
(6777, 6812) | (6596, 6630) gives 0.91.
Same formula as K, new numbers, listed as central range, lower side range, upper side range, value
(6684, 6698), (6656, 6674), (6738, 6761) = 0.3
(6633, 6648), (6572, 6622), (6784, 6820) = -1.1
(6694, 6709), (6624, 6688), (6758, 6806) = 1.5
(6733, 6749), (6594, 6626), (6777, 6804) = 0.3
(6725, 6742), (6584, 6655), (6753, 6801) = 0.0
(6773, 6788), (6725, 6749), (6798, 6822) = 0.5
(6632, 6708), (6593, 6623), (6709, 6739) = 3.9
